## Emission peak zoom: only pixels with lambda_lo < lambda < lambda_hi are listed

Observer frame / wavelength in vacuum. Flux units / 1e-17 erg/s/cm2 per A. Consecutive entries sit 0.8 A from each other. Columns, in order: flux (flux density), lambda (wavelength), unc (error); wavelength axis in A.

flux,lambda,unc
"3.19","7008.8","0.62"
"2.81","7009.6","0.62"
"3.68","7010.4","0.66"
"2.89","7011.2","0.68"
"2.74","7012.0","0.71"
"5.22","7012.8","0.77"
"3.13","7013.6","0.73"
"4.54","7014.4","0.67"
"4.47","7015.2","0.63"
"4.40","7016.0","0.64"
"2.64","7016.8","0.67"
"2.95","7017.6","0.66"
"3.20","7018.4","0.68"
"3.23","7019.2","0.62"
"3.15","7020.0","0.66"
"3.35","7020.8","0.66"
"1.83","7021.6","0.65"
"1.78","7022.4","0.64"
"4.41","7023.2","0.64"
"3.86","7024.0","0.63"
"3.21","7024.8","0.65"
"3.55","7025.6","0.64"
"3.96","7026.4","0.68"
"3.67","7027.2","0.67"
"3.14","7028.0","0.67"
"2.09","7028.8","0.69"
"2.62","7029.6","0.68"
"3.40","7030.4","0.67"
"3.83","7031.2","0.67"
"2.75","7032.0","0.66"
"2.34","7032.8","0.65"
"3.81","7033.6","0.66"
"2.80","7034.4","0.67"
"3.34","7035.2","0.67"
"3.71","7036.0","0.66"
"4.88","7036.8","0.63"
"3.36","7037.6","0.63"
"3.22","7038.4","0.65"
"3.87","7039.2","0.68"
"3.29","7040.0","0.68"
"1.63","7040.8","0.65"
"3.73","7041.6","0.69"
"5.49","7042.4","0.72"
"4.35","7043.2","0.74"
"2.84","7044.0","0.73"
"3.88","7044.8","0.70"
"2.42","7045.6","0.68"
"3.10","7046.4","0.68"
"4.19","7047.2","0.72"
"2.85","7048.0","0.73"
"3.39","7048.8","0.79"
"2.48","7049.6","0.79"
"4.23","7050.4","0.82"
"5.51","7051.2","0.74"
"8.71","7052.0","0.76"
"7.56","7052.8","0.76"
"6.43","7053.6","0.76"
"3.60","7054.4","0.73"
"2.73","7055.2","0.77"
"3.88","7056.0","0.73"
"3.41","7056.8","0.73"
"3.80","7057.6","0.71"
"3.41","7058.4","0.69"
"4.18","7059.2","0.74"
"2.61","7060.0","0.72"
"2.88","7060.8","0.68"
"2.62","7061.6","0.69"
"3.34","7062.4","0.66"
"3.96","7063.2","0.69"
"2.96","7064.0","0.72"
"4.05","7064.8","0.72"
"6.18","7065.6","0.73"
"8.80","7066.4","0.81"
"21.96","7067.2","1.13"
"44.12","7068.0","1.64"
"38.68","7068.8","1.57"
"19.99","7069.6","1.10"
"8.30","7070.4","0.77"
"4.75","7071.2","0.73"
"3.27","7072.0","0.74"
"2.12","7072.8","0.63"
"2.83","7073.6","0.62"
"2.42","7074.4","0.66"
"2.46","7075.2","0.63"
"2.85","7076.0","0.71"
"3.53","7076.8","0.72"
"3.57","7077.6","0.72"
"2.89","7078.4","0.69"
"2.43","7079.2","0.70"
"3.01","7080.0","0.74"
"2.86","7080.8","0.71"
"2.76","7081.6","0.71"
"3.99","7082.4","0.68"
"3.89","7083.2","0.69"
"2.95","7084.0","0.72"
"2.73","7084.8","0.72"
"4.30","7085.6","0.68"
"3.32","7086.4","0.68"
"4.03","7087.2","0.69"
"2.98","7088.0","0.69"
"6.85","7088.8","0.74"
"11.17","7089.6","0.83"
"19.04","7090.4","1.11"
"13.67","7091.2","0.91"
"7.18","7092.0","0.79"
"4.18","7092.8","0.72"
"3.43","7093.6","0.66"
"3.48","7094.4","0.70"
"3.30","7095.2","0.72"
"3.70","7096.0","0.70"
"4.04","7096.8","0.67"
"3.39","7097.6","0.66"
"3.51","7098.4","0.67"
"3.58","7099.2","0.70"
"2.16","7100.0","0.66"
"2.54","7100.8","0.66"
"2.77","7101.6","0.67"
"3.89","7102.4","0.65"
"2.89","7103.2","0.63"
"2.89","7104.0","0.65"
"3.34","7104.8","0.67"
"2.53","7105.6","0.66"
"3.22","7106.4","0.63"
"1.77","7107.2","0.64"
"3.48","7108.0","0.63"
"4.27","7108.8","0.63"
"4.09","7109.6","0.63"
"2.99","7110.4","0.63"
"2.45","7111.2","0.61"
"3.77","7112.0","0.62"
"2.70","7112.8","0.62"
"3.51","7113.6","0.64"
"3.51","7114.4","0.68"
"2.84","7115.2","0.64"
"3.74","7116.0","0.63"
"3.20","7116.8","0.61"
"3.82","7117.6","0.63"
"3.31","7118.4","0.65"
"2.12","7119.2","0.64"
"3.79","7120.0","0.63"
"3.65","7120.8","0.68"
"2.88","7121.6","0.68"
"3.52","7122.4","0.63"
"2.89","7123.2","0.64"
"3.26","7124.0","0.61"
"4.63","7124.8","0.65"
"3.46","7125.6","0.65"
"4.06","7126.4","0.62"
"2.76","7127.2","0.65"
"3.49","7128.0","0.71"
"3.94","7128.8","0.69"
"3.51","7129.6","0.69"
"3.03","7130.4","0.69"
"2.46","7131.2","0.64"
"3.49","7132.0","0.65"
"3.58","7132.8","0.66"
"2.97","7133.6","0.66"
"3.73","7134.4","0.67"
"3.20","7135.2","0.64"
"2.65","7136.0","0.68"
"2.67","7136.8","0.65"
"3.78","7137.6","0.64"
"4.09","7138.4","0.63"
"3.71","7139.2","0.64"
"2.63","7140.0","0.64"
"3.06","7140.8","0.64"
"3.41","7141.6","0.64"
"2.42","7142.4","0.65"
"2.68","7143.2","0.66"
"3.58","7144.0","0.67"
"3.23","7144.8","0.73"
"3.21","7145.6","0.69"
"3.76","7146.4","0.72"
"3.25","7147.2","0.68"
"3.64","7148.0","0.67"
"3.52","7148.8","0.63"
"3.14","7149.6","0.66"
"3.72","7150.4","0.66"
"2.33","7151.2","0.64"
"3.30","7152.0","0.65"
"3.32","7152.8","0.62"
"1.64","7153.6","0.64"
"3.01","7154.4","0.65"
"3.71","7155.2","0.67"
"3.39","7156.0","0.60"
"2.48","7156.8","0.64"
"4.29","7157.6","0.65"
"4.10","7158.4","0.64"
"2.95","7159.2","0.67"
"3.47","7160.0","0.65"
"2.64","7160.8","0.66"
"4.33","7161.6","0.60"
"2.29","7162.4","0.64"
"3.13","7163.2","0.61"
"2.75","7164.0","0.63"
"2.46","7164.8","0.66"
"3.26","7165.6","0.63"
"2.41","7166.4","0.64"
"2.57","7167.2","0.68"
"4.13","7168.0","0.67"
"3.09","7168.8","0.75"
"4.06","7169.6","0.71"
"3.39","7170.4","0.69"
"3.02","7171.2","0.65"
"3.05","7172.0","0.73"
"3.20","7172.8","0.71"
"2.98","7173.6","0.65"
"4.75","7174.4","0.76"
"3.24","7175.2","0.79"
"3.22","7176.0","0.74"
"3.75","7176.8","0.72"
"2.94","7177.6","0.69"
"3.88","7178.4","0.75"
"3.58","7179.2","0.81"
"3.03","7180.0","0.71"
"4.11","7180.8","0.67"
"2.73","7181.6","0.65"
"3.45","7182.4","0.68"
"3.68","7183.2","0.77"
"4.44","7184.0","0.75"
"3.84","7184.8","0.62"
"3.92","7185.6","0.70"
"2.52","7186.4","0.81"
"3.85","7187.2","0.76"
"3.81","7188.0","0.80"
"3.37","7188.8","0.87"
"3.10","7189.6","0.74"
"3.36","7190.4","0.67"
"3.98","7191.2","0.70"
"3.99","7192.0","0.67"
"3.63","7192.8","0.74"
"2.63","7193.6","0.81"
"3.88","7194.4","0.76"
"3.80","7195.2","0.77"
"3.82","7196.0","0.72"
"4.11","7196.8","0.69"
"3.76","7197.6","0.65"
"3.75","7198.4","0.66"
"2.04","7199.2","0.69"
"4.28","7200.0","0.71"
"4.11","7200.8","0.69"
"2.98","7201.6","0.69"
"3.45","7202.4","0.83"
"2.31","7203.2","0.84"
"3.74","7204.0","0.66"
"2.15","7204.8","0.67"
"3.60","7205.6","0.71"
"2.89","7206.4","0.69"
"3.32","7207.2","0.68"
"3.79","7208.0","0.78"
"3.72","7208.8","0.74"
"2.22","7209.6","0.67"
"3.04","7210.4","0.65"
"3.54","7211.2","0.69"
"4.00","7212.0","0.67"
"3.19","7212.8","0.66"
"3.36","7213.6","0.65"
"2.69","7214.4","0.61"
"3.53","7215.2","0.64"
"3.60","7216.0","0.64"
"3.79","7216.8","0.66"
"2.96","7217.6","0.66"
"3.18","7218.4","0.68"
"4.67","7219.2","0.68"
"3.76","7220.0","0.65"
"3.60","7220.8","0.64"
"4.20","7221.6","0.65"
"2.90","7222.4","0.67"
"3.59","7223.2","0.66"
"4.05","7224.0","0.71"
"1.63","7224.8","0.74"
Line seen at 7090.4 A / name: [N II] 6583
